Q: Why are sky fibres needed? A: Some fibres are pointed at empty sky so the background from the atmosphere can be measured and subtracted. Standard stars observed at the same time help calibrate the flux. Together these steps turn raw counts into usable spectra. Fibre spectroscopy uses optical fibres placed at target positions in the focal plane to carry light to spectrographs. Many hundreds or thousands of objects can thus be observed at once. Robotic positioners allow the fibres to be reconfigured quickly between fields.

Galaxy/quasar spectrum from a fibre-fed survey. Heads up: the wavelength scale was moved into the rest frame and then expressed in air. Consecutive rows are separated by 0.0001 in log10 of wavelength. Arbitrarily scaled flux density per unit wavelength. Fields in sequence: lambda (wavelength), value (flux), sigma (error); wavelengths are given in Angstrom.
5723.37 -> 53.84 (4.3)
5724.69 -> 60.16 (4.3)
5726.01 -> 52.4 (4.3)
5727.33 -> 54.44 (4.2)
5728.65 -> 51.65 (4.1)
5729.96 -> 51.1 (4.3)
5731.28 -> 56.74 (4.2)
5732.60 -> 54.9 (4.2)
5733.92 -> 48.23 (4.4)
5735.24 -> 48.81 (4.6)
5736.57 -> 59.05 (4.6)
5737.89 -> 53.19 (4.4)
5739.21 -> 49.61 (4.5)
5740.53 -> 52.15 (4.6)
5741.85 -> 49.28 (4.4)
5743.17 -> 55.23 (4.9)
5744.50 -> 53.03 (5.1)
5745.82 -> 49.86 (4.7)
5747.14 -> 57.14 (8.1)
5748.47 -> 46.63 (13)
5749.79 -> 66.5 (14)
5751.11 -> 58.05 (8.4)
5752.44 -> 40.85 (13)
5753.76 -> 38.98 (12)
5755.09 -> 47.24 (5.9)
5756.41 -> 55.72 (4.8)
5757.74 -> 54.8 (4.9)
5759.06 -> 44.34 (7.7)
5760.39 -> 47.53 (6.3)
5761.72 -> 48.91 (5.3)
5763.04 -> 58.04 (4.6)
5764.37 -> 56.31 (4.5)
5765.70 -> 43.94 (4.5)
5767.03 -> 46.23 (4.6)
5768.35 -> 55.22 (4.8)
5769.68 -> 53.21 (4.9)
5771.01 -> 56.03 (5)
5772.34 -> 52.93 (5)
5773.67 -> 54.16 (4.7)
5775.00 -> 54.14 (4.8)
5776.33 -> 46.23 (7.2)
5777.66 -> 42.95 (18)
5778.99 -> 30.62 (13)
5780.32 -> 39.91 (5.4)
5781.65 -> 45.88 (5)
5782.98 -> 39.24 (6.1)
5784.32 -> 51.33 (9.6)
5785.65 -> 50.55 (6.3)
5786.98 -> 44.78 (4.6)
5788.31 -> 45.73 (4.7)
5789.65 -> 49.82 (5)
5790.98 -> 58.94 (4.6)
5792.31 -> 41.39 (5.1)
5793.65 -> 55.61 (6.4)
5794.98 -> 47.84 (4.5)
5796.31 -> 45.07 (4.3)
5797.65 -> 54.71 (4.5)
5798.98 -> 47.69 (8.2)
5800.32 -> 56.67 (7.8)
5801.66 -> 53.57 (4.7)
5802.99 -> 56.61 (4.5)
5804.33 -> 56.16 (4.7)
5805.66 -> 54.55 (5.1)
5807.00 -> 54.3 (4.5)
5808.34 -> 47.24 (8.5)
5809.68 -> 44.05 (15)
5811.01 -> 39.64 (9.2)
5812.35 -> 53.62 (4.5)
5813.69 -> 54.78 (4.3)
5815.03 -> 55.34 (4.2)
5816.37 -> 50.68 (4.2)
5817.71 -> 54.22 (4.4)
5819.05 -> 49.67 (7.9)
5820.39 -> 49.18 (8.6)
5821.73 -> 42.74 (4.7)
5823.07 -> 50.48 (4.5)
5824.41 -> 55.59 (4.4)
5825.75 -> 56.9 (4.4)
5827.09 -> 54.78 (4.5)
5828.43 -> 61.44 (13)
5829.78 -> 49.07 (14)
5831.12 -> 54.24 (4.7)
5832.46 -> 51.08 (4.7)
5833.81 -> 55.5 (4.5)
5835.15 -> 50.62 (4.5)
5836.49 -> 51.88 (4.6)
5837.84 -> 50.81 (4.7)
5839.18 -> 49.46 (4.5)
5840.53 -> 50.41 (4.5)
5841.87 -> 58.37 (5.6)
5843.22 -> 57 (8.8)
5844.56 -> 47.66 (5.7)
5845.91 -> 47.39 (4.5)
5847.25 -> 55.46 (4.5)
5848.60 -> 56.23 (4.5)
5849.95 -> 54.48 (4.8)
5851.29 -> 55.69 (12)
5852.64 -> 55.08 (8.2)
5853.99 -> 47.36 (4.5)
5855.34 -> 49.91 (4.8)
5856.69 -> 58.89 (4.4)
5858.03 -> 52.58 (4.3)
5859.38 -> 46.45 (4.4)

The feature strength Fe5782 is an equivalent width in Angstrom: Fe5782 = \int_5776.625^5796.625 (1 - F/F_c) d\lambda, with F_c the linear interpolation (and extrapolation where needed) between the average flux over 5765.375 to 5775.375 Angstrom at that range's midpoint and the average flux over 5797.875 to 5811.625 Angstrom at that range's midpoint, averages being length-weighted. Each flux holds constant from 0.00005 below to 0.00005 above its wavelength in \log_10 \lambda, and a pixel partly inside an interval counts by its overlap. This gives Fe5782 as 2.2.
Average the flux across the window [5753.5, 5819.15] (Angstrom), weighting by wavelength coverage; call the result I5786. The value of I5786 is 49.8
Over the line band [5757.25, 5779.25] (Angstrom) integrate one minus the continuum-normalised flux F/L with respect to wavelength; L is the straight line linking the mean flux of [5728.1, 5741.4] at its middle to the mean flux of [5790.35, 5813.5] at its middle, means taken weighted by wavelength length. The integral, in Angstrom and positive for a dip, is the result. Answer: 0.75 Angstrom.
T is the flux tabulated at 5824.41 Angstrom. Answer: 55.59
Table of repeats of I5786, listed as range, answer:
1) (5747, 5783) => 49.4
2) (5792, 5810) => 51.4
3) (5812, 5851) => 52.8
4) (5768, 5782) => 48.2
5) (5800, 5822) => 51.4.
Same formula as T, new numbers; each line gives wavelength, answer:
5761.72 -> 48.91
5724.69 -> 60.16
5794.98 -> 47.84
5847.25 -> 55.46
